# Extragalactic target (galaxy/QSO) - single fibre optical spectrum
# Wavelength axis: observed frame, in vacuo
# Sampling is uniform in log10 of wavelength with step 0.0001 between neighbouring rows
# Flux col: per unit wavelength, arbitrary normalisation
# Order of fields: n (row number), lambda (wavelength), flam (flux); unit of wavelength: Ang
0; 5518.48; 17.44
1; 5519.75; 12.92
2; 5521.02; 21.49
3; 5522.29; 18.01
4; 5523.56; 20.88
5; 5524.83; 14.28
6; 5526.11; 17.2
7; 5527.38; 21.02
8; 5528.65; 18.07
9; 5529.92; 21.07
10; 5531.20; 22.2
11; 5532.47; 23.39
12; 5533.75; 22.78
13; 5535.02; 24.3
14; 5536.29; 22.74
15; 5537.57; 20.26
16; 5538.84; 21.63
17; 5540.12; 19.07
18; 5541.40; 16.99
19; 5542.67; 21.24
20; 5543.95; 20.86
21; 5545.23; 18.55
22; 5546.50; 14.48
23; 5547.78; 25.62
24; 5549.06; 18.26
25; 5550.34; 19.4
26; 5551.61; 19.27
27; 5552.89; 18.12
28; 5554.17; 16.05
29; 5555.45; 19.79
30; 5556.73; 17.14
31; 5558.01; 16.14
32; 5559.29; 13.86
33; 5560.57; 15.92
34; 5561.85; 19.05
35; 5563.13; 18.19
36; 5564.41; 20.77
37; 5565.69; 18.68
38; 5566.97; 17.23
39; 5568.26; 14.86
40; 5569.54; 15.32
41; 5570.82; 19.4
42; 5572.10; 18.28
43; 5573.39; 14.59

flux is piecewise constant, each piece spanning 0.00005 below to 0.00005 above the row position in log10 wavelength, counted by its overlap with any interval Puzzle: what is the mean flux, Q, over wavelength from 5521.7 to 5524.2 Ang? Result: 19.5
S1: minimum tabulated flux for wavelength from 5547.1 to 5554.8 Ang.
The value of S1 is 16.05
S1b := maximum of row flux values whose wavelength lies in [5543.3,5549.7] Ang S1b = 25.62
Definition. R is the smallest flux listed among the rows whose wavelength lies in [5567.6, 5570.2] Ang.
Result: 14.86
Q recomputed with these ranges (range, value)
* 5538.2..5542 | 19.2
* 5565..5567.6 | 18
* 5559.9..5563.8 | 17.7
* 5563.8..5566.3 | 19.7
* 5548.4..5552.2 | 19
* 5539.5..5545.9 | 19.3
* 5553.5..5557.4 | 17.6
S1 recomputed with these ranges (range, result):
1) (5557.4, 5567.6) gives 13.86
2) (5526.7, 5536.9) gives 18.07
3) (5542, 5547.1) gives 14.48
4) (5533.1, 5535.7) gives 22.78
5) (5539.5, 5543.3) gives 16.99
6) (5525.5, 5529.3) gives 17.2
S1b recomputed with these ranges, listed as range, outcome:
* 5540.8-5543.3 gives 21.24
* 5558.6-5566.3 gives 20.77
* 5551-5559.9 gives 19.79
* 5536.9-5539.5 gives 21.63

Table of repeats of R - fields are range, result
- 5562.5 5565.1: 18.19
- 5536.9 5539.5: 20.26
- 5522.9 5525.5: 14.28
